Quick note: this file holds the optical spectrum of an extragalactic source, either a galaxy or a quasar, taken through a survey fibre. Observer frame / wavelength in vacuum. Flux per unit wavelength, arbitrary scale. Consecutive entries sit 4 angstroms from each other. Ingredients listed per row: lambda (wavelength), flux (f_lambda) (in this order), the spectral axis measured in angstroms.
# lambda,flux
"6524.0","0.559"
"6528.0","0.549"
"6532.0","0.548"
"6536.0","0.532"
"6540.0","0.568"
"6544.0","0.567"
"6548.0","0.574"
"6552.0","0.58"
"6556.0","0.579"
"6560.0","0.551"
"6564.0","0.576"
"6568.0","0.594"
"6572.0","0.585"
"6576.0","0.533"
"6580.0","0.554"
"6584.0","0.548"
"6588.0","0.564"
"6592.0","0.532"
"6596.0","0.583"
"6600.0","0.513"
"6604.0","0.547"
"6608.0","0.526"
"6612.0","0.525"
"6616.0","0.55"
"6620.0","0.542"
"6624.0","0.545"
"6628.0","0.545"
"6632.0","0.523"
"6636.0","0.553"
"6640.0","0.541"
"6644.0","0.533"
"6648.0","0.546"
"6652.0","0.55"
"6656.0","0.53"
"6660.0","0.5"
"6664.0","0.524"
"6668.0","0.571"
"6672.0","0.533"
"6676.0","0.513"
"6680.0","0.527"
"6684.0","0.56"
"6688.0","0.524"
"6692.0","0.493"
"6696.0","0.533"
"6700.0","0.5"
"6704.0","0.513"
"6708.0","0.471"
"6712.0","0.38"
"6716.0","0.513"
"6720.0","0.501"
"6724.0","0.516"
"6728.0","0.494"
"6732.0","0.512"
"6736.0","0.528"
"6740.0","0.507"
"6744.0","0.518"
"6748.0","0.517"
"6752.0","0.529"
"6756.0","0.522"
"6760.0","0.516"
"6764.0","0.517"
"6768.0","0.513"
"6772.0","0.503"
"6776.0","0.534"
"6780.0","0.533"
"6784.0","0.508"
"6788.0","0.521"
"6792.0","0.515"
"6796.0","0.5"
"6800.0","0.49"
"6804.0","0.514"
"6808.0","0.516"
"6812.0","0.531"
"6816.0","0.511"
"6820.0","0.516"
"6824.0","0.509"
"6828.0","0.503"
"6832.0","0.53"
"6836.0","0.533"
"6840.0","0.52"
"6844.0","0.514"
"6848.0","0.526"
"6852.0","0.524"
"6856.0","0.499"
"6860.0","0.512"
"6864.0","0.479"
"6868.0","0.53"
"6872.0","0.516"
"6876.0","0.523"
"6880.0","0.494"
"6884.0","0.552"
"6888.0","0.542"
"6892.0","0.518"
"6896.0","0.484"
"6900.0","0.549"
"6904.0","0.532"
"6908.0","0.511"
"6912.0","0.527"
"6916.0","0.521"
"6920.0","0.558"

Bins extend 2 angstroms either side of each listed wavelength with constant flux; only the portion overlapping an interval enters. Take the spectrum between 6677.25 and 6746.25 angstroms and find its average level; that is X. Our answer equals 0.505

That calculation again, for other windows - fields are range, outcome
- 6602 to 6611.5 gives 0.535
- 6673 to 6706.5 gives 0.52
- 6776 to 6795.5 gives 0.519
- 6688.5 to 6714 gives 0.484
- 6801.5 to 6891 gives 0.518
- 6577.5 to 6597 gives 0.554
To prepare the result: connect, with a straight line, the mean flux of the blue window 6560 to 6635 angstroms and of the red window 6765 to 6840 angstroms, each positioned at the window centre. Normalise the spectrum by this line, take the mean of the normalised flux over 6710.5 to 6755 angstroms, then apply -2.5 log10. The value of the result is 0.05 mag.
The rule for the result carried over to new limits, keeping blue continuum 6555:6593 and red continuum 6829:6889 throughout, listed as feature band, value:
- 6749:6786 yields 0.03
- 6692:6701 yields 0.06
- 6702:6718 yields 0.16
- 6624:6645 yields 0.03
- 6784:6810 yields 0.04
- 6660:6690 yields 0.03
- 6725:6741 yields 0.06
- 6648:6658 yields 0.02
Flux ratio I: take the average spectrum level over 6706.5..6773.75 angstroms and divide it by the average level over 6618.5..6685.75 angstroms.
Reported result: 0.94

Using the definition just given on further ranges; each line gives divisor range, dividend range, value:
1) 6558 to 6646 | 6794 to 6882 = 0.94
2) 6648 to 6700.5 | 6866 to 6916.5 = 0.99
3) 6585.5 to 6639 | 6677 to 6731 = 0.93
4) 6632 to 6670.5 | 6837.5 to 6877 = 0.96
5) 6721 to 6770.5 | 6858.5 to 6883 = 0.99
